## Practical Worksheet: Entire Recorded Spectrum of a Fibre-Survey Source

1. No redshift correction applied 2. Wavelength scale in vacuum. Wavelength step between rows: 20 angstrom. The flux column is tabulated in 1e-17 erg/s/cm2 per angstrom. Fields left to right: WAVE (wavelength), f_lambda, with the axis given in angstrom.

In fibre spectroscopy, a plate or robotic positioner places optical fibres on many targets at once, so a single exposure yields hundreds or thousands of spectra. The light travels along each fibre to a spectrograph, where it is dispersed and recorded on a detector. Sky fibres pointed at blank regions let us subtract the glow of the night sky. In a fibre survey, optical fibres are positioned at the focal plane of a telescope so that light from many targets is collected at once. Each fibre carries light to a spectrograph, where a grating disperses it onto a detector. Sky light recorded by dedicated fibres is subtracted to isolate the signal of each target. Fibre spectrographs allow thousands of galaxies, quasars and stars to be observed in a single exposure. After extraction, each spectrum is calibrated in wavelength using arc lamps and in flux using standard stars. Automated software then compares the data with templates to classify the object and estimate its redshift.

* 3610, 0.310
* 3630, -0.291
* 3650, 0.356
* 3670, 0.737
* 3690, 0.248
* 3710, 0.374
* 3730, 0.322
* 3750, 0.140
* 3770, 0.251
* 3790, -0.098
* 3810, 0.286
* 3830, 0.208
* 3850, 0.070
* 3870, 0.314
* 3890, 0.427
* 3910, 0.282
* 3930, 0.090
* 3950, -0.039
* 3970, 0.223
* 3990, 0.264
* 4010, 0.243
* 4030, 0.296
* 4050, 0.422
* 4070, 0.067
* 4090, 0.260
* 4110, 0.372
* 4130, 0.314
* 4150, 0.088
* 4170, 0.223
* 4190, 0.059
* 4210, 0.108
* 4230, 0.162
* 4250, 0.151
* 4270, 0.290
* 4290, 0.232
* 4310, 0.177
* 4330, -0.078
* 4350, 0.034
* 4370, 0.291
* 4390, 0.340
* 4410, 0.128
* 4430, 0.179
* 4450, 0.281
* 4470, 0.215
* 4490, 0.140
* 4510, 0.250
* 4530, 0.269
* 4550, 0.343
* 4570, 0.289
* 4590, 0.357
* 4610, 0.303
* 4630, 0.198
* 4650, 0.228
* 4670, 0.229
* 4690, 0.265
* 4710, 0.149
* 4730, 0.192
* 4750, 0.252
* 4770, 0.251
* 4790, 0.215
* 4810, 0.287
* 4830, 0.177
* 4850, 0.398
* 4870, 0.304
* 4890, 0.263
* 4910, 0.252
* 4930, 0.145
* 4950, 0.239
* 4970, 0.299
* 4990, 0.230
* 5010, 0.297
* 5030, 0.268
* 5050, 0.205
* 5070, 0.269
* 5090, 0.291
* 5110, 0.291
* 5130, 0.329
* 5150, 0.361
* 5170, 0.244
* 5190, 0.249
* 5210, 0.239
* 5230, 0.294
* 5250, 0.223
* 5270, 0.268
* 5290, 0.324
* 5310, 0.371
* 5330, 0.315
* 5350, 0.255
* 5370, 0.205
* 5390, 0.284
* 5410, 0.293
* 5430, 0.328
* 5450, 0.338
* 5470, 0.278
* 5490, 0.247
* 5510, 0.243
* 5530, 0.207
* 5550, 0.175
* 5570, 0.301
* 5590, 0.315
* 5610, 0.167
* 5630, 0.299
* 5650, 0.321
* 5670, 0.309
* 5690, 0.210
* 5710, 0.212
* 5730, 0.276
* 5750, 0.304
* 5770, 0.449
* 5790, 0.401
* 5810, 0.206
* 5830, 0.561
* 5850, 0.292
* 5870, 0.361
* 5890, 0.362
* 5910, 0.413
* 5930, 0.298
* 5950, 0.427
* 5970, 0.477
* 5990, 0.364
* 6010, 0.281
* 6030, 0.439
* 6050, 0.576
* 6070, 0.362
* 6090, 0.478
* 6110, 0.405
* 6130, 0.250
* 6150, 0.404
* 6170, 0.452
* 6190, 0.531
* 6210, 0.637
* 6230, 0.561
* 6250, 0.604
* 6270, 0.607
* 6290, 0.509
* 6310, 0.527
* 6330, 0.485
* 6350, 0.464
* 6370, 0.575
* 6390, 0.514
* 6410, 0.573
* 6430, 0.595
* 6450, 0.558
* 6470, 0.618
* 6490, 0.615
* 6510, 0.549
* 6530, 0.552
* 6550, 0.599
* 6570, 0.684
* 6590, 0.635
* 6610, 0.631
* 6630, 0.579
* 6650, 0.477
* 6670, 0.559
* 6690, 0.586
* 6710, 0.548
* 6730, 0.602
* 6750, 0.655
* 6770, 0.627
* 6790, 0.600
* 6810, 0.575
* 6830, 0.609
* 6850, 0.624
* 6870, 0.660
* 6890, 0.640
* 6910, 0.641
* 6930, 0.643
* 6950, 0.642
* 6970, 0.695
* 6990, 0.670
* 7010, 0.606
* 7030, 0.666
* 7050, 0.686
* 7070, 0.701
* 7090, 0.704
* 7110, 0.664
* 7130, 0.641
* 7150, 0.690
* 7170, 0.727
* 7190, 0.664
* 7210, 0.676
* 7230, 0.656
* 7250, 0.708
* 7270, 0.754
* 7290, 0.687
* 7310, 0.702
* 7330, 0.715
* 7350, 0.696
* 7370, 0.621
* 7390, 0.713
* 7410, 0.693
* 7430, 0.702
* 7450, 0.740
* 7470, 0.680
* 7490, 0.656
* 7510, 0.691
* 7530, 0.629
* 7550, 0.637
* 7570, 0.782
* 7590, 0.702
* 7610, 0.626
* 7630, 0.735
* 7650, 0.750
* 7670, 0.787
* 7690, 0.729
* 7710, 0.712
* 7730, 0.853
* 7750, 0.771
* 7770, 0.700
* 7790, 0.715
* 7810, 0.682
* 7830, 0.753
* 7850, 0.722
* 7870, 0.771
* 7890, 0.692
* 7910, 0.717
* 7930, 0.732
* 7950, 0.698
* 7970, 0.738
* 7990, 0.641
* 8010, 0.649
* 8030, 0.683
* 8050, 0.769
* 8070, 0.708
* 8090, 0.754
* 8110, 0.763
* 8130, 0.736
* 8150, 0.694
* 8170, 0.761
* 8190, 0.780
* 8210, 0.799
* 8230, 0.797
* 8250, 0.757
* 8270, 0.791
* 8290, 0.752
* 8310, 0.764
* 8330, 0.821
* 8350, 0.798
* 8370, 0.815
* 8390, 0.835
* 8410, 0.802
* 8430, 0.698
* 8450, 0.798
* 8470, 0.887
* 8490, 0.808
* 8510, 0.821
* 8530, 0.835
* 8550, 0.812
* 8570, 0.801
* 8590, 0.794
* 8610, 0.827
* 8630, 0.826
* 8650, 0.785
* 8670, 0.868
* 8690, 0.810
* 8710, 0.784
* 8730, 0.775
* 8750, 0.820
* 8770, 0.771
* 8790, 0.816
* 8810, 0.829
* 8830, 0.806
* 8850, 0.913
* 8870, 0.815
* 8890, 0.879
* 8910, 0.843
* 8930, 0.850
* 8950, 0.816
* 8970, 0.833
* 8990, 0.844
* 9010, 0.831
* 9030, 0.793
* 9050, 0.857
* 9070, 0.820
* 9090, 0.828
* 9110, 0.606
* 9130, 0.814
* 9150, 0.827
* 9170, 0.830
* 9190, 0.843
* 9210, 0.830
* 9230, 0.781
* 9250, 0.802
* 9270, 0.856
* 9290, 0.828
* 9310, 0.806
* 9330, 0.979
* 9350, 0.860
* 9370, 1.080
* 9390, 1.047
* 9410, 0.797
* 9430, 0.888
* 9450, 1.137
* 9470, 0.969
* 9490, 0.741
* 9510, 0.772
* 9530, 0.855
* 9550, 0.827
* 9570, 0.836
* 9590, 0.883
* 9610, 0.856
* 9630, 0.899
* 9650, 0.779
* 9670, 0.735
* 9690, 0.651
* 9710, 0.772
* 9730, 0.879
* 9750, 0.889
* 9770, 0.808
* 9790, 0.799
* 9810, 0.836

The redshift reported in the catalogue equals 0.55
